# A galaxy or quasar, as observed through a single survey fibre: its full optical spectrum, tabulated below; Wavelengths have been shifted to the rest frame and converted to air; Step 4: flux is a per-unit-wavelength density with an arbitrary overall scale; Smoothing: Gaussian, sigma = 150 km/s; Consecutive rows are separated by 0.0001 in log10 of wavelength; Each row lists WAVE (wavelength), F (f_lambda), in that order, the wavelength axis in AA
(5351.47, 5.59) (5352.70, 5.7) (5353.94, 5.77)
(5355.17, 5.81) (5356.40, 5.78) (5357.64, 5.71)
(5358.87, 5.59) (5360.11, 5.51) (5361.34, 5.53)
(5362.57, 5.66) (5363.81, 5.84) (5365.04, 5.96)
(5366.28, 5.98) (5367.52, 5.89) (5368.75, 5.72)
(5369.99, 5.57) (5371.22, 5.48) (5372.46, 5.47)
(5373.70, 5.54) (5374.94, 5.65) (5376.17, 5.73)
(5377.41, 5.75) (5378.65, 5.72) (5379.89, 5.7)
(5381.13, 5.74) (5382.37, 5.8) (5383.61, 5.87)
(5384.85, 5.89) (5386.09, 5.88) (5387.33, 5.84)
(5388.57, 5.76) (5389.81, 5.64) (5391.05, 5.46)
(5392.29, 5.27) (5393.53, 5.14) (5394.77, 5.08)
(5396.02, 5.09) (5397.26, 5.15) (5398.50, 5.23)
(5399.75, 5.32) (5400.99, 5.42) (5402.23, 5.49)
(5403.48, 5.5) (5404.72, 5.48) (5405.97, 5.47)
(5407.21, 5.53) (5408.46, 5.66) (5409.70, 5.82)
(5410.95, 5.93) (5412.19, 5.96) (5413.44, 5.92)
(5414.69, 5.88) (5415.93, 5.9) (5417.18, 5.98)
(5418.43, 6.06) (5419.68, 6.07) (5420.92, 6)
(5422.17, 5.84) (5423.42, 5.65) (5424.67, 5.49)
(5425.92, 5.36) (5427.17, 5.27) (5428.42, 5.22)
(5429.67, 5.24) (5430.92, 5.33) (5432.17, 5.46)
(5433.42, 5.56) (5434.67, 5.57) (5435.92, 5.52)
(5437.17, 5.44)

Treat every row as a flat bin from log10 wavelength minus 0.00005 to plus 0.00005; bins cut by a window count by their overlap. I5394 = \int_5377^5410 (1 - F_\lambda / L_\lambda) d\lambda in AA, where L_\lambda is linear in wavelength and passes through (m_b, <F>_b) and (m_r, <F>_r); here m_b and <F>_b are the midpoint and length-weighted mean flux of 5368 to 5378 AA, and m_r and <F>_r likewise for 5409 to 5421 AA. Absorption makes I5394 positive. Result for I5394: 1.4 AA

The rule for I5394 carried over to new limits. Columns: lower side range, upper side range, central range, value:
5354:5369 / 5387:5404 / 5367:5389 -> -0.61 AA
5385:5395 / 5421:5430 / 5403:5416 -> -0.52 AA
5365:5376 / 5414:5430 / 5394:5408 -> 0.86 AA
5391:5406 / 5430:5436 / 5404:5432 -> -1.45 AA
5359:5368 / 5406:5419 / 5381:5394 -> 0.30 AA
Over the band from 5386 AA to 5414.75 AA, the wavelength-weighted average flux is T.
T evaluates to 5.53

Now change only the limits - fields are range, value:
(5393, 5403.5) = 5.25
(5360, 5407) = 5.59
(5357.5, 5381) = 5.68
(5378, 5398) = 5.56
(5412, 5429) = 5.75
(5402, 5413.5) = 5.67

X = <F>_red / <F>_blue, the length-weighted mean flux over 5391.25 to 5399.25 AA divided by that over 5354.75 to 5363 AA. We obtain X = 0.9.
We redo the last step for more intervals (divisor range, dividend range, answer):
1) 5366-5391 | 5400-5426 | 1.00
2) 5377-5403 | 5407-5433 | 1.03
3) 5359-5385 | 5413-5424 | 1.04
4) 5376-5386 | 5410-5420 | 1.03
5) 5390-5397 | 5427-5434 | 1.02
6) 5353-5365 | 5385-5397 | 0.96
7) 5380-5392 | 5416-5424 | 1.03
